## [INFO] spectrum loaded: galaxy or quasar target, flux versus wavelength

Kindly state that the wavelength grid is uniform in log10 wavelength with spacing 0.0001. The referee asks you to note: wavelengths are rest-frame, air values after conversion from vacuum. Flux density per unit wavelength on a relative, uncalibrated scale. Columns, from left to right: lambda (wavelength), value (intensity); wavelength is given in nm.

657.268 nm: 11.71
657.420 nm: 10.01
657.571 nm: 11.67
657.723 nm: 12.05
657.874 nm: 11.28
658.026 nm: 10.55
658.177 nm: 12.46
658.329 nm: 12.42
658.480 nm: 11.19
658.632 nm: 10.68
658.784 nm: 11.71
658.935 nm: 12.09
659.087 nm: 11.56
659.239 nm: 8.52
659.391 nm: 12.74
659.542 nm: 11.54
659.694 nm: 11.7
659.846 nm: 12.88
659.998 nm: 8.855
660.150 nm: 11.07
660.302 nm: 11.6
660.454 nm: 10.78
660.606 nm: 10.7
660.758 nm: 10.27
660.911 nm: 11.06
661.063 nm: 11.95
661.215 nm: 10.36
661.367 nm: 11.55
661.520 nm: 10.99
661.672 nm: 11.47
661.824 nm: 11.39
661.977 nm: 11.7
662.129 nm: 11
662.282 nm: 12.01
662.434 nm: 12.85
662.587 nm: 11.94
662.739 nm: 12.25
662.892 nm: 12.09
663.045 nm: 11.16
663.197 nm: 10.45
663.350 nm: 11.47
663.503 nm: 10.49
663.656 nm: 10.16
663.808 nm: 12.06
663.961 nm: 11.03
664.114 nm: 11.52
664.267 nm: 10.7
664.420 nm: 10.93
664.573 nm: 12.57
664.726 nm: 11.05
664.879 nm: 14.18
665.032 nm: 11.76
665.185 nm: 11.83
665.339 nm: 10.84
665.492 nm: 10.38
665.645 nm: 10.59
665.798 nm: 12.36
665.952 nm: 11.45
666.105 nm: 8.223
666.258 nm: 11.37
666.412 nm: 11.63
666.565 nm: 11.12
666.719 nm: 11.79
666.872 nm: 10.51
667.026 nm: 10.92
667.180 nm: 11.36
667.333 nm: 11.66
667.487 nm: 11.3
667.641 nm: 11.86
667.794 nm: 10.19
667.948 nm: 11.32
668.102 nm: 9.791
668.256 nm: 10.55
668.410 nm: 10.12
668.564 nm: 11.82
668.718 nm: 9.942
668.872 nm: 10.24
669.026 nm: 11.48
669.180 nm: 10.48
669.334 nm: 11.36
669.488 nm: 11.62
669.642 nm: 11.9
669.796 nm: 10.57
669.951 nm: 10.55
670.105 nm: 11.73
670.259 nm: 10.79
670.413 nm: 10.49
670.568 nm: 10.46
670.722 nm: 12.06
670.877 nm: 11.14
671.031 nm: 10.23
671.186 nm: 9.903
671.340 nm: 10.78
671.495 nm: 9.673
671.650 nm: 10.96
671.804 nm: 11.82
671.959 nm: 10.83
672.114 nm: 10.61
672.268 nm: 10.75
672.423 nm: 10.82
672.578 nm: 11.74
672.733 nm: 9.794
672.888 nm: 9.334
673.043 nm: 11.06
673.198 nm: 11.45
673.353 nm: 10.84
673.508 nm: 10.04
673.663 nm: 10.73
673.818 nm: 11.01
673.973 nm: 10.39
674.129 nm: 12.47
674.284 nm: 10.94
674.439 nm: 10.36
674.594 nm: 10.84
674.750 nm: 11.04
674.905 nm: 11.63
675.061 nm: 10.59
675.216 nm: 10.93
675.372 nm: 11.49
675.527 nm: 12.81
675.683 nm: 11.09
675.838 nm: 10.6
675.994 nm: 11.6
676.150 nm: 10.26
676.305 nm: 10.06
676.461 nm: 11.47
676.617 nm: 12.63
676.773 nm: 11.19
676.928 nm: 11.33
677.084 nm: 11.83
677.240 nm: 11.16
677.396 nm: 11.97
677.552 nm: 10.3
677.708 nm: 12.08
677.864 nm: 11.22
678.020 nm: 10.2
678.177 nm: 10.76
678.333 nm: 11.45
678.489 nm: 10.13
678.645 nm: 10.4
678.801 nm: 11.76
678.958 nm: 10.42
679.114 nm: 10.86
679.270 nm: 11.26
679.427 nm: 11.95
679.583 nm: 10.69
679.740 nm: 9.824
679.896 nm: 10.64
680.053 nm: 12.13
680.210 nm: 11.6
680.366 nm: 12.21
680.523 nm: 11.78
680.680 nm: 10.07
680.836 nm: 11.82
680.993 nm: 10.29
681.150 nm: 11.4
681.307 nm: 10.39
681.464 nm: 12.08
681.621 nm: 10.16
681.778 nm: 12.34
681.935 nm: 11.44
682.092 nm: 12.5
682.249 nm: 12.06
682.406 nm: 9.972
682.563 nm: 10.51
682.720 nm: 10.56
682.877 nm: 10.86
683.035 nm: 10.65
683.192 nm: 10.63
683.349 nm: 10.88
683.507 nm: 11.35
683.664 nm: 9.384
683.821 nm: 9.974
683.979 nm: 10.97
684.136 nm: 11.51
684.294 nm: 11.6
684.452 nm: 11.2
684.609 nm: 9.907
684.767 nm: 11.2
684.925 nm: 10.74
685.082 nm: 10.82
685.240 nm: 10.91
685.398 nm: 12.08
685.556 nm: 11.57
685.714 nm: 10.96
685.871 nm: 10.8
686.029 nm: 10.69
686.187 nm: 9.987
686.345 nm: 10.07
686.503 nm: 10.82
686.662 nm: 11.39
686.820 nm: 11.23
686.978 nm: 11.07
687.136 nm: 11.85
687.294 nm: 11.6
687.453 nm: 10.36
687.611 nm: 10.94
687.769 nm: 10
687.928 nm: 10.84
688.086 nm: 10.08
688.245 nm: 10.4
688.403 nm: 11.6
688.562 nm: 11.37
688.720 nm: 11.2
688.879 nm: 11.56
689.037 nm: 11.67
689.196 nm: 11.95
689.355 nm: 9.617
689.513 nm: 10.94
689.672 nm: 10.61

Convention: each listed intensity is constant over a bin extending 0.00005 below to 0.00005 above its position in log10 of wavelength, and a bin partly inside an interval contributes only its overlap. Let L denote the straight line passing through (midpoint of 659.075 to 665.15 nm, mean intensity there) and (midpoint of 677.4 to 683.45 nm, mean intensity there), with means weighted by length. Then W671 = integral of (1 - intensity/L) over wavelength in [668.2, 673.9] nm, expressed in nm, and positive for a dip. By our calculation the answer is 0.21 nm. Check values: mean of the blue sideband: 11.4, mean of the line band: 10.8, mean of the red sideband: 11.1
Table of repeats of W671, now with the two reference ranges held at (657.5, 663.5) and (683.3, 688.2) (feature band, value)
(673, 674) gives 0.03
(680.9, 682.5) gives -0.05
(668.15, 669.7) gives 0.04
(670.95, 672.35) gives 0.07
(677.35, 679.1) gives 0.01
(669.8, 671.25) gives 0.05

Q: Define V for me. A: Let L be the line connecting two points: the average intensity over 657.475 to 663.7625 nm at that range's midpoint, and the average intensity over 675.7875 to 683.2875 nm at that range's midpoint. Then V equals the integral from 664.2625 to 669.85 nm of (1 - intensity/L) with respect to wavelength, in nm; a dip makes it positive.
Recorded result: 0.06 nm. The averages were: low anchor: 11.3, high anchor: 11.1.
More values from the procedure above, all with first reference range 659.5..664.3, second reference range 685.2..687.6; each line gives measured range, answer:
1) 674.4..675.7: -0.01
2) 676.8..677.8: -0.03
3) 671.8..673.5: 0.06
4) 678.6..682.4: -0.05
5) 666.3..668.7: 0.04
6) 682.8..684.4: 0.04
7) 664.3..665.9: -0.05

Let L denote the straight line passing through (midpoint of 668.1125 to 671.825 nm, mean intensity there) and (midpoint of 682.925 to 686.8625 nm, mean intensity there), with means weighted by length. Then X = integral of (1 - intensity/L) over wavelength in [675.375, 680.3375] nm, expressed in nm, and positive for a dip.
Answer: -0.15 nm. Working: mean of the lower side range 10.8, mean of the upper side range 10.8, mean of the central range 11.2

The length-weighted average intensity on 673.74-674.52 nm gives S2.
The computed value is 11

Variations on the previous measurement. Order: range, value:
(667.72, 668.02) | 10.7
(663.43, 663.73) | 10.3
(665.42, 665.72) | 10.5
